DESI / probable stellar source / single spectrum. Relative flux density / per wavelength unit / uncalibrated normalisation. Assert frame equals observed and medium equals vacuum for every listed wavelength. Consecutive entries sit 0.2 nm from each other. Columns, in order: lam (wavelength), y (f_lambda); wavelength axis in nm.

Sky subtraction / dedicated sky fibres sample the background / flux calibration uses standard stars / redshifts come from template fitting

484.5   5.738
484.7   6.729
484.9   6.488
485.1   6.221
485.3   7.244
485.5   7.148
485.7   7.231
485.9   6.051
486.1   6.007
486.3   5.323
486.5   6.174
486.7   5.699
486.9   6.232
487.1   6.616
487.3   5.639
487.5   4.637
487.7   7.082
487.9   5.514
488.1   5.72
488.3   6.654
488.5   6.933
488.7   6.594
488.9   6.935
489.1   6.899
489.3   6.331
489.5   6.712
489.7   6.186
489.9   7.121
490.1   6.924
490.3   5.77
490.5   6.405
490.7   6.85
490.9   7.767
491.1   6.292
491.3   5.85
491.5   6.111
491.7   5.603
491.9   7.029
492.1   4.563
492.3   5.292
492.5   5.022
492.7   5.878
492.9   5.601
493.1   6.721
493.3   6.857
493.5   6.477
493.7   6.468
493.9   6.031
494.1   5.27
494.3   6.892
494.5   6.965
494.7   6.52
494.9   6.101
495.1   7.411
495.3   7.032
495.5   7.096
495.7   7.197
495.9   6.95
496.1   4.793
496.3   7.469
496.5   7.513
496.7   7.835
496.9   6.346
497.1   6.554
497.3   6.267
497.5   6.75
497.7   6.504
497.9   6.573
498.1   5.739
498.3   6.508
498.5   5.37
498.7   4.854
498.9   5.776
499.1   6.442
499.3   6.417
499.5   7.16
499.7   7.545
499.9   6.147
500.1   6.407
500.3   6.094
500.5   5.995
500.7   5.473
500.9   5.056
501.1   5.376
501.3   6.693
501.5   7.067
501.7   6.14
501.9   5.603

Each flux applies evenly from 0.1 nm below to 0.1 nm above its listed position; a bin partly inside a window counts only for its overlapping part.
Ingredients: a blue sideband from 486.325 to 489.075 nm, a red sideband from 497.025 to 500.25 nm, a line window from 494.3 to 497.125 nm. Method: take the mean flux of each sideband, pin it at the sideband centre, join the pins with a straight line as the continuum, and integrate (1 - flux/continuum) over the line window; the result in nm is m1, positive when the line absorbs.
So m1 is -0.26 nm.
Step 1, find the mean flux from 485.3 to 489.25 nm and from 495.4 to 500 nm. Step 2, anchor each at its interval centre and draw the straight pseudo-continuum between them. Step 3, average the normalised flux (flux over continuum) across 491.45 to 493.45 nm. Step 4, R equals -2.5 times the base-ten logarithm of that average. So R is 0.09 mag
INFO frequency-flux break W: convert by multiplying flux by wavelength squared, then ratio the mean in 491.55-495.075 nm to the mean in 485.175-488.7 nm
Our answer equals 1.0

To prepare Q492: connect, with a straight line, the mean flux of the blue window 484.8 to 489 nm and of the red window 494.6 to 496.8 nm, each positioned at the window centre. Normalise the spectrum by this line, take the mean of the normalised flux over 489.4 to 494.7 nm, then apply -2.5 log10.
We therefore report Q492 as 0.065 mag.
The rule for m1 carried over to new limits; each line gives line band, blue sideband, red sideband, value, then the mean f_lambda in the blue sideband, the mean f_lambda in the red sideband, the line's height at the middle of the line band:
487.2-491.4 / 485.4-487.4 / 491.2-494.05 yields -0.23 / 6.21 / 5.95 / 6.09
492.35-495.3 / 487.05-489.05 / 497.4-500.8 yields -0.04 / 6.24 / 6.22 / 6.23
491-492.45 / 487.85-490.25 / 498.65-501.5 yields 0.15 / 6.55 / 6.16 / 6.45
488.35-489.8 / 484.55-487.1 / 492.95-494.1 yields -0.06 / 6.38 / 6.36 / 6.37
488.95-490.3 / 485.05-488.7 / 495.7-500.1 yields -0.07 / 6.24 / 6.47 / 6.3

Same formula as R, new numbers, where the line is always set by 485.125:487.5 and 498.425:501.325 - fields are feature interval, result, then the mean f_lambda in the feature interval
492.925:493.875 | -0.063 mag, 6.5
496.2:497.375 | -0.154 mag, 7.01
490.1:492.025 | -0.042 mag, 6.41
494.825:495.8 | -0.147 mag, 6.99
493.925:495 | -0.036 mag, 6.33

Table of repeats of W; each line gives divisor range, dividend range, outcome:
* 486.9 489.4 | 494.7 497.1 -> 1.12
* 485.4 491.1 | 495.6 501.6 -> 1.04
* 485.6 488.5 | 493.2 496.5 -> 1.13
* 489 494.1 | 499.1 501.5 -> 1.04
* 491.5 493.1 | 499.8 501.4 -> 1.08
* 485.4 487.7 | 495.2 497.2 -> 1.17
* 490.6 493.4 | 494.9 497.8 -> 1.14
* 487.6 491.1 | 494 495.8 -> 1.04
